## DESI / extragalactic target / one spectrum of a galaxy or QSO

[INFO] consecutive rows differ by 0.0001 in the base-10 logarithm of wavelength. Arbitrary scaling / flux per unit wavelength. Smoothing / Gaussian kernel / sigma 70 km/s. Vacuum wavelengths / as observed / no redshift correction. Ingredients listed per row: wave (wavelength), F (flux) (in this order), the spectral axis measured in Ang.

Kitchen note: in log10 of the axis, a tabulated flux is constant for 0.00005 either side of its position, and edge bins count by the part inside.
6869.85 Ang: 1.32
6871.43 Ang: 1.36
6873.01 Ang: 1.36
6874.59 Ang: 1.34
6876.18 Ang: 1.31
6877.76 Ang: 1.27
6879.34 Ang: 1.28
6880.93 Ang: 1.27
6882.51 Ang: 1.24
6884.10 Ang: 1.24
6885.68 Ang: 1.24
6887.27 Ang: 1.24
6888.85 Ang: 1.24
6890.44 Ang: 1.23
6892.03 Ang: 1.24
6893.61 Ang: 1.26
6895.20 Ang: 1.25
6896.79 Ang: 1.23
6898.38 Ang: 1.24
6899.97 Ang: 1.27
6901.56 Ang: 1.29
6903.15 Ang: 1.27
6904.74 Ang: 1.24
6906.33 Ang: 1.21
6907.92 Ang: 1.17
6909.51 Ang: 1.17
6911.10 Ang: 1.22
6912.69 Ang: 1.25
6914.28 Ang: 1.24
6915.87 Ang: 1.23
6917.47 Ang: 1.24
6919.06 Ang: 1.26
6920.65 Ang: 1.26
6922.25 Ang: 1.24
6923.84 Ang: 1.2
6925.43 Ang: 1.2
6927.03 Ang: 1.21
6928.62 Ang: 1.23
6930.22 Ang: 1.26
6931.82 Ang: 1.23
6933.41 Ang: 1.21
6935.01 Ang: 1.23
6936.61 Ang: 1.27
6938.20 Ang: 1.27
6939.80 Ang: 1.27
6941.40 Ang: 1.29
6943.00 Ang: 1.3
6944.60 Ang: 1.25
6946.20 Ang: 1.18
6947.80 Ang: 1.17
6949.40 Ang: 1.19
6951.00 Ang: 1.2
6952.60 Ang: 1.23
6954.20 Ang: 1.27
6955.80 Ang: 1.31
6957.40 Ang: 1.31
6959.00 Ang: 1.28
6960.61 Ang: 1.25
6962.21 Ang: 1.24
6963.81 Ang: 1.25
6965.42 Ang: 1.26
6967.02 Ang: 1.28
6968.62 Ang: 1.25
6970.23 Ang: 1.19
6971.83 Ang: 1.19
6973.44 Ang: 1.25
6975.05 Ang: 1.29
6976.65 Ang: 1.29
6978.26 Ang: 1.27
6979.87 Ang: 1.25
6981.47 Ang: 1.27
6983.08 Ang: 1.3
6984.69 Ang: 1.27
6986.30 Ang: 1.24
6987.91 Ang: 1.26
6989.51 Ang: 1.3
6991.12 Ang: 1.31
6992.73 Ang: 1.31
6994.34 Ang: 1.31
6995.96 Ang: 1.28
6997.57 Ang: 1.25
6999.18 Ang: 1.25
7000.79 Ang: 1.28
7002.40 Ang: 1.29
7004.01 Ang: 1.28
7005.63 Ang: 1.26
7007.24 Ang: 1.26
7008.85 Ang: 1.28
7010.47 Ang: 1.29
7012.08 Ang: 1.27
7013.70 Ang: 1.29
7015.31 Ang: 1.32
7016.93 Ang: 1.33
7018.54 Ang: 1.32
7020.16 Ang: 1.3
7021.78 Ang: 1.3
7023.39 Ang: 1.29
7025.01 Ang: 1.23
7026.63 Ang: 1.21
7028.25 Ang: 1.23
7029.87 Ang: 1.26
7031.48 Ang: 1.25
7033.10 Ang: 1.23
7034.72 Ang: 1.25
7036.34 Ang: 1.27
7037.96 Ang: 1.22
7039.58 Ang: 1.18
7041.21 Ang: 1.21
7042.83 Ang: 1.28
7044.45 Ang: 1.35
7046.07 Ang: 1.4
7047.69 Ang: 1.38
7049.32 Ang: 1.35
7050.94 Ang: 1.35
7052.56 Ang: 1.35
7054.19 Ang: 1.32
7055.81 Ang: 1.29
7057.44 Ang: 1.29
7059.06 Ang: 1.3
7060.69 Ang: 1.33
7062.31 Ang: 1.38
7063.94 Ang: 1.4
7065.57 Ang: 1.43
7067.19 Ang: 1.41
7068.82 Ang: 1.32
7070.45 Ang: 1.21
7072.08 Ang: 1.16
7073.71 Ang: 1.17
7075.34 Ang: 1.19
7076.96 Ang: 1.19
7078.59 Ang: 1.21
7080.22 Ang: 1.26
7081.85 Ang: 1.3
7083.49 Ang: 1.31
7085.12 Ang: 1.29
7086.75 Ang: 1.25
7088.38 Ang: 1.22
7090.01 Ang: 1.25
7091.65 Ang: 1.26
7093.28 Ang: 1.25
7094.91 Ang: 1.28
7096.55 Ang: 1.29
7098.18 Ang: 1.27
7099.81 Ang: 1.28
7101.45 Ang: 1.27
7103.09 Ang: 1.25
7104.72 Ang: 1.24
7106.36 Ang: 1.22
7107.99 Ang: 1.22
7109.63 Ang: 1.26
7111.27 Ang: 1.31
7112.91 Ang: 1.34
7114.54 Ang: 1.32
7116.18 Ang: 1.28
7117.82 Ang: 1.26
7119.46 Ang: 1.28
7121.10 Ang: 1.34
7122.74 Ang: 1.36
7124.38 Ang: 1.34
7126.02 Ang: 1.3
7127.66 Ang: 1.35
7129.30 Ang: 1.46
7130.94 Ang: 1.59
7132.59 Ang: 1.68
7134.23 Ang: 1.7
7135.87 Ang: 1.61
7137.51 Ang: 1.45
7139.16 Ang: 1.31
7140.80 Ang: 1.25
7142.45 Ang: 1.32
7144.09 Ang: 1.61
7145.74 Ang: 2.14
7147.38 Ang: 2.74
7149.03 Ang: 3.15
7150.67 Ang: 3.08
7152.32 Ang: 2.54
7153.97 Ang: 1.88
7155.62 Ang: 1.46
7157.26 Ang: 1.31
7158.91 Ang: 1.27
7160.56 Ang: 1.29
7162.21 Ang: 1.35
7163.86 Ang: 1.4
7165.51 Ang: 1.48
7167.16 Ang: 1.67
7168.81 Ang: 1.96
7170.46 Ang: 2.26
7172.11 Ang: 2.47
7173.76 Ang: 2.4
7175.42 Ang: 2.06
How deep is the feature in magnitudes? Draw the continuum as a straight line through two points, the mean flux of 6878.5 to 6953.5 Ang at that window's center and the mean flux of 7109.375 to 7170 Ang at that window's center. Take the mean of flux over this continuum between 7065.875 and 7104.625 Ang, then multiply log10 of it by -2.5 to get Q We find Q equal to 0.21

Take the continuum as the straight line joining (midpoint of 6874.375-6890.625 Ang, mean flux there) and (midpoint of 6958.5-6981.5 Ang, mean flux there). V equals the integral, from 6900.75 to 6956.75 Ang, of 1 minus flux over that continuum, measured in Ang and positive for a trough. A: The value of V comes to 0.9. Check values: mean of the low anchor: 1.26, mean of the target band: 1.24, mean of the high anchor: 1.25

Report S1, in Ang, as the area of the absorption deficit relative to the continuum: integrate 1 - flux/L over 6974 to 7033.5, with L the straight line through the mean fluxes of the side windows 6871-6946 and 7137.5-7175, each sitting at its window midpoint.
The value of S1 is 8.4 Ang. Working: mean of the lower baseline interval 1.25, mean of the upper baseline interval 1.87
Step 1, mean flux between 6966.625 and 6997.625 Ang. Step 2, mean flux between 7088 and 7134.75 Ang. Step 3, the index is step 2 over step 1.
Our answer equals 1.0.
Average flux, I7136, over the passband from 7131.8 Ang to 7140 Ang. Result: 1.55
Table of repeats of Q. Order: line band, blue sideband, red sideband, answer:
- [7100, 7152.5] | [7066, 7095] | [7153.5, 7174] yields -0.04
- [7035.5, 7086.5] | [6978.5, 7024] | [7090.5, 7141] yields 0.02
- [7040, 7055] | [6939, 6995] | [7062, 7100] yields -0.05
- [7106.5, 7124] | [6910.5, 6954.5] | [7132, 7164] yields 0.30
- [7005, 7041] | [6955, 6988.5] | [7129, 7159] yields 0.13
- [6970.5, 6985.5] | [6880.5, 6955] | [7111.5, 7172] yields 0.07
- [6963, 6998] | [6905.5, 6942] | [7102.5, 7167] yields 0.05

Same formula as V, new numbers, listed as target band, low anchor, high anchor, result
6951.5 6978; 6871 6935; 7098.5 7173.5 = 1.62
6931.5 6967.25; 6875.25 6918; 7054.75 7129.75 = 0.17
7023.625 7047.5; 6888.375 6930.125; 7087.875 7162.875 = 2.31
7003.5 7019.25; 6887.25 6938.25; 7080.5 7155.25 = 0.86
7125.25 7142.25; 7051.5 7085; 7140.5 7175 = 2.76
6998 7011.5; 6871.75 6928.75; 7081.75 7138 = 0.18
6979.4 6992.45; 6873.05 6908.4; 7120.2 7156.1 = 1.56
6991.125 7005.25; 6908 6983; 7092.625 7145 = -0.06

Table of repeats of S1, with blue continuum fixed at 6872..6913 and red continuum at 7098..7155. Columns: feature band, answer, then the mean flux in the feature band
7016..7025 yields 0.8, 1.3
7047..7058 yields 1.0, 1.33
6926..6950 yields 1.4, 1.24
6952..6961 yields 0.4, 1.28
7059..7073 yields 1.5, 1.33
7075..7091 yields 2.8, 1.25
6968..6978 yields 0.9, 1.24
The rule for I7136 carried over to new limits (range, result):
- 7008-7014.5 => 1.28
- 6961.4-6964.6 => 1.25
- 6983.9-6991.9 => 1.28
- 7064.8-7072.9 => 1.31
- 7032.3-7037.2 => 1.25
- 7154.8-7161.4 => 1.33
